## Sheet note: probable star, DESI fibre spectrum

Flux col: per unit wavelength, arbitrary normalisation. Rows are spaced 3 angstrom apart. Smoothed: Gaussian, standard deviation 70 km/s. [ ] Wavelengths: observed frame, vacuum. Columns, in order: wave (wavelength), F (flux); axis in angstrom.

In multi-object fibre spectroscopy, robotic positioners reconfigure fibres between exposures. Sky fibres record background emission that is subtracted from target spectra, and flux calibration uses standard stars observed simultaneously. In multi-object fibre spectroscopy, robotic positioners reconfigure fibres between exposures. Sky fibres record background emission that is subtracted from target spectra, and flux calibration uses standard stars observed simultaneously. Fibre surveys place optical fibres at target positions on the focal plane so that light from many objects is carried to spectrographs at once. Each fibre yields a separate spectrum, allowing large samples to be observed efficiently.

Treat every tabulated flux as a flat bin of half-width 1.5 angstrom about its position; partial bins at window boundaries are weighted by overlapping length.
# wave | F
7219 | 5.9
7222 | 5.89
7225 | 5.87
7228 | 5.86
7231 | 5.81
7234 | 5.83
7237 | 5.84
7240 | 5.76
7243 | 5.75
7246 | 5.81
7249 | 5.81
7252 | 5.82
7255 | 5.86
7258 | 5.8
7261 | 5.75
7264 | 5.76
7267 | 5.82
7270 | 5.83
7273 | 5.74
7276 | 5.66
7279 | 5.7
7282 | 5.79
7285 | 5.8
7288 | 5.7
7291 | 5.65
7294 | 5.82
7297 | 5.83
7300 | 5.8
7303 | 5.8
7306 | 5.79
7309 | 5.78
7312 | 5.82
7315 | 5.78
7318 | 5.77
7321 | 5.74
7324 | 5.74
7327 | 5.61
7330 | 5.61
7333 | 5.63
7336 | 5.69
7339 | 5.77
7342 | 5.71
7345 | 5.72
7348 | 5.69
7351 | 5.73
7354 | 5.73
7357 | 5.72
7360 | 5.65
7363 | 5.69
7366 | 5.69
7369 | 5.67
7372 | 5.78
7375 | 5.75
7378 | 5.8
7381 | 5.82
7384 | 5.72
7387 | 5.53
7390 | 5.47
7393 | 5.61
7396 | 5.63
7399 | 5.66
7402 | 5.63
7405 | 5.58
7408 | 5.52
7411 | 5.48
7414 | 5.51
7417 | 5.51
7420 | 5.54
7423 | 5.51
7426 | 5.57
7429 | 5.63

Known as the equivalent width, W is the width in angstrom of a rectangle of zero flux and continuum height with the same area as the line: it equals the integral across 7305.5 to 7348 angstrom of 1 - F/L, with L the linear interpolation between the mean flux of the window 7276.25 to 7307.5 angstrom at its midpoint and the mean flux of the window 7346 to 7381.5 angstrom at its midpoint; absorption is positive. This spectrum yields 0.16 angstrom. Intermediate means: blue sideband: 5.76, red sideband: 5.72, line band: 5.72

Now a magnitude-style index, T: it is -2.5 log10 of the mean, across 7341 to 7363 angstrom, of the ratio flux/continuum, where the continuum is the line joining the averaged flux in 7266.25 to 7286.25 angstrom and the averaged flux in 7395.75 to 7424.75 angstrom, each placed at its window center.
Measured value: -0.01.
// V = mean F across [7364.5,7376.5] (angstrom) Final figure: 5.72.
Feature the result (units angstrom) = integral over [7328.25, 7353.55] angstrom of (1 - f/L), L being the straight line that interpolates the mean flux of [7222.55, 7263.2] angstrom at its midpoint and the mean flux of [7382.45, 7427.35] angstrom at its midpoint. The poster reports -0.1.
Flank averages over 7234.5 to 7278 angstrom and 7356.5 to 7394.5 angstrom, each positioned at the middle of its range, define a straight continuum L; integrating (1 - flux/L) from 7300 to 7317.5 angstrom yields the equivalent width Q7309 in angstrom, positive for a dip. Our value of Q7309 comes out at -0.2 angstrom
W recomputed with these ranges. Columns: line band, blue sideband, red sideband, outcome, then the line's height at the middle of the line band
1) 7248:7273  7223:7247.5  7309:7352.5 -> 0.0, 5.79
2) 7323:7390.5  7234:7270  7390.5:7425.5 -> -0.7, 5.64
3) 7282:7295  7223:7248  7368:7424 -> 0.0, 5.75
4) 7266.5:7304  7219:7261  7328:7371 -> 0.0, 5.77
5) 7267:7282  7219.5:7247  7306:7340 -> 0.1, 5.78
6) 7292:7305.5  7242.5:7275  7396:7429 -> -0.2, 5.73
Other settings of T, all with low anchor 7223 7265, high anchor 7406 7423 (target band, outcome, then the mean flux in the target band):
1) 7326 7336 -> 0.006 mag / 5.63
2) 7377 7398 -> -0.017 mag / 5.65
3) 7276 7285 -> 0.001 mag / 5.74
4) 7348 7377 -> -0.021 mag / 5.71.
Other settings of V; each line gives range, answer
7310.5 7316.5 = 5.8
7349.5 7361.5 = 5.71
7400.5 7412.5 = 5.55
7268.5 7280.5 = 5.73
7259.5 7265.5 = 5.75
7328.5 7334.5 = 5.62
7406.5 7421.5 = 5.51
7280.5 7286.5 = 5.79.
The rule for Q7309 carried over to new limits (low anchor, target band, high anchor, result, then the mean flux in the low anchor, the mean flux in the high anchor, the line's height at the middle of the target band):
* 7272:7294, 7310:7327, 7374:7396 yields -0.2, 5.73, 5.67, 5.71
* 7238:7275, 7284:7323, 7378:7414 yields -0.3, 5.79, 5.61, 5.73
